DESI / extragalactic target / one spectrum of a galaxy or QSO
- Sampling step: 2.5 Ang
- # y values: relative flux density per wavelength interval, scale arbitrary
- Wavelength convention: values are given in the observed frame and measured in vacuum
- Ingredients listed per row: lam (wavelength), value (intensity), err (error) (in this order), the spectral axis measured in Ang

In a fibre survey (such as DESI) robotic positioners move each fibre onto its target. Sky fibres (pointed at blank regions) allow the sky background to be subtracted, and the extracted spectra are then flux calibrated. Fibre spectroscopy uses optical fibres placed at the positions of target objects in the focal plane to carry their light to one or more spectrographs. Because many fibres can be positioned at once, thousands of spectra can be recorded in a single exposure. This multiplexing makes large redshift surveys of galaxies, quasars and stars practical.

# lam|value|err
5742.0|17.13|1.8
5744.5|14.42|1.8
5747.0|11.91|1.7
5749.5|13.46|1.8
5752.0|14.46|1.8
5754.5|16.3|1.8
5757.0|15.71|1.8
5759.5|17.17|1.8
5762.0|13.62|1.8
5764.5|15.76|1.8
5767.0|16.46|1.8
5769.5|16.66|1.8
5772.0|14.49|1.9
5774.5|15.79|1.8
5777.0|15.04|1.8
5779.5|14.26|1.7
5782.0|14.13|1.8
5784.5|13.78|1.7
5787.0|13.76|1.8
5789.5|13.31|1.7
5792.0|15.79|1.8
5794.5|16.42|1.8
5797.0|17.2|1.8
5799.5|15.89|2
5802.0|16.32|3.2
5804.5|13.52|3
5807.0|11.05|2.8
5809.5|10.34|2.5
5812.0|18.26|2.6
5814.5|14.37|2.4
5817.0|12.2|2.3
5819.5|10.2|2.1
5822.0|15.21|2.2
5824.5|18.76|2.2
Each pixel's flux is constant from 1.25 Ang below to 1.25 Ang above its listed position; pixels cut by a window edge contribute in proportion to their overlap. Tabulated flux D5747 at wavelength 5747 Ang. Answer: 11.91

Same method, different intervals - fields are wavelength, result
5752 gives 14.46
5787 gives 13.76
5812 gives 18.26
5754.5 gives 16.3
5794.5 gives 16.42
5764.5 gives 15.76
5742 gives 17.13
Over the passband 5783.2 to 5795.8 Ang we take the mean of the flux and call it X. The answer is 14.6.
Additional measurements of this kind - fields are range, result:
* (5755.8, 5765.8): 15.6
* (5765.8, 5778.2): 15.7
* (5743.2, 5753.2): 13.6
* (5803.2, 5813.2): 13.3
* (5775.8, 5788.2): 14.2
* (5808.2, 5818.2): 13.8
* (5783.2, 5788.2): 13.8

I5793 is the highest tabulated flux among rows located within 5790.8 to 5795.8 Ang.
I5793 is 16.42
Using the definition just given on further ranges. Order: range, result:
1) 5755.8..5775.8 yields 17.17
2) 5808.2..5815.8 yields 18.26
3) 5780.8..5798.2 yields 17.2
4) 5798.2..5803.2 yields 16.32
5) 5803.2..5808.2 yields 13.52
